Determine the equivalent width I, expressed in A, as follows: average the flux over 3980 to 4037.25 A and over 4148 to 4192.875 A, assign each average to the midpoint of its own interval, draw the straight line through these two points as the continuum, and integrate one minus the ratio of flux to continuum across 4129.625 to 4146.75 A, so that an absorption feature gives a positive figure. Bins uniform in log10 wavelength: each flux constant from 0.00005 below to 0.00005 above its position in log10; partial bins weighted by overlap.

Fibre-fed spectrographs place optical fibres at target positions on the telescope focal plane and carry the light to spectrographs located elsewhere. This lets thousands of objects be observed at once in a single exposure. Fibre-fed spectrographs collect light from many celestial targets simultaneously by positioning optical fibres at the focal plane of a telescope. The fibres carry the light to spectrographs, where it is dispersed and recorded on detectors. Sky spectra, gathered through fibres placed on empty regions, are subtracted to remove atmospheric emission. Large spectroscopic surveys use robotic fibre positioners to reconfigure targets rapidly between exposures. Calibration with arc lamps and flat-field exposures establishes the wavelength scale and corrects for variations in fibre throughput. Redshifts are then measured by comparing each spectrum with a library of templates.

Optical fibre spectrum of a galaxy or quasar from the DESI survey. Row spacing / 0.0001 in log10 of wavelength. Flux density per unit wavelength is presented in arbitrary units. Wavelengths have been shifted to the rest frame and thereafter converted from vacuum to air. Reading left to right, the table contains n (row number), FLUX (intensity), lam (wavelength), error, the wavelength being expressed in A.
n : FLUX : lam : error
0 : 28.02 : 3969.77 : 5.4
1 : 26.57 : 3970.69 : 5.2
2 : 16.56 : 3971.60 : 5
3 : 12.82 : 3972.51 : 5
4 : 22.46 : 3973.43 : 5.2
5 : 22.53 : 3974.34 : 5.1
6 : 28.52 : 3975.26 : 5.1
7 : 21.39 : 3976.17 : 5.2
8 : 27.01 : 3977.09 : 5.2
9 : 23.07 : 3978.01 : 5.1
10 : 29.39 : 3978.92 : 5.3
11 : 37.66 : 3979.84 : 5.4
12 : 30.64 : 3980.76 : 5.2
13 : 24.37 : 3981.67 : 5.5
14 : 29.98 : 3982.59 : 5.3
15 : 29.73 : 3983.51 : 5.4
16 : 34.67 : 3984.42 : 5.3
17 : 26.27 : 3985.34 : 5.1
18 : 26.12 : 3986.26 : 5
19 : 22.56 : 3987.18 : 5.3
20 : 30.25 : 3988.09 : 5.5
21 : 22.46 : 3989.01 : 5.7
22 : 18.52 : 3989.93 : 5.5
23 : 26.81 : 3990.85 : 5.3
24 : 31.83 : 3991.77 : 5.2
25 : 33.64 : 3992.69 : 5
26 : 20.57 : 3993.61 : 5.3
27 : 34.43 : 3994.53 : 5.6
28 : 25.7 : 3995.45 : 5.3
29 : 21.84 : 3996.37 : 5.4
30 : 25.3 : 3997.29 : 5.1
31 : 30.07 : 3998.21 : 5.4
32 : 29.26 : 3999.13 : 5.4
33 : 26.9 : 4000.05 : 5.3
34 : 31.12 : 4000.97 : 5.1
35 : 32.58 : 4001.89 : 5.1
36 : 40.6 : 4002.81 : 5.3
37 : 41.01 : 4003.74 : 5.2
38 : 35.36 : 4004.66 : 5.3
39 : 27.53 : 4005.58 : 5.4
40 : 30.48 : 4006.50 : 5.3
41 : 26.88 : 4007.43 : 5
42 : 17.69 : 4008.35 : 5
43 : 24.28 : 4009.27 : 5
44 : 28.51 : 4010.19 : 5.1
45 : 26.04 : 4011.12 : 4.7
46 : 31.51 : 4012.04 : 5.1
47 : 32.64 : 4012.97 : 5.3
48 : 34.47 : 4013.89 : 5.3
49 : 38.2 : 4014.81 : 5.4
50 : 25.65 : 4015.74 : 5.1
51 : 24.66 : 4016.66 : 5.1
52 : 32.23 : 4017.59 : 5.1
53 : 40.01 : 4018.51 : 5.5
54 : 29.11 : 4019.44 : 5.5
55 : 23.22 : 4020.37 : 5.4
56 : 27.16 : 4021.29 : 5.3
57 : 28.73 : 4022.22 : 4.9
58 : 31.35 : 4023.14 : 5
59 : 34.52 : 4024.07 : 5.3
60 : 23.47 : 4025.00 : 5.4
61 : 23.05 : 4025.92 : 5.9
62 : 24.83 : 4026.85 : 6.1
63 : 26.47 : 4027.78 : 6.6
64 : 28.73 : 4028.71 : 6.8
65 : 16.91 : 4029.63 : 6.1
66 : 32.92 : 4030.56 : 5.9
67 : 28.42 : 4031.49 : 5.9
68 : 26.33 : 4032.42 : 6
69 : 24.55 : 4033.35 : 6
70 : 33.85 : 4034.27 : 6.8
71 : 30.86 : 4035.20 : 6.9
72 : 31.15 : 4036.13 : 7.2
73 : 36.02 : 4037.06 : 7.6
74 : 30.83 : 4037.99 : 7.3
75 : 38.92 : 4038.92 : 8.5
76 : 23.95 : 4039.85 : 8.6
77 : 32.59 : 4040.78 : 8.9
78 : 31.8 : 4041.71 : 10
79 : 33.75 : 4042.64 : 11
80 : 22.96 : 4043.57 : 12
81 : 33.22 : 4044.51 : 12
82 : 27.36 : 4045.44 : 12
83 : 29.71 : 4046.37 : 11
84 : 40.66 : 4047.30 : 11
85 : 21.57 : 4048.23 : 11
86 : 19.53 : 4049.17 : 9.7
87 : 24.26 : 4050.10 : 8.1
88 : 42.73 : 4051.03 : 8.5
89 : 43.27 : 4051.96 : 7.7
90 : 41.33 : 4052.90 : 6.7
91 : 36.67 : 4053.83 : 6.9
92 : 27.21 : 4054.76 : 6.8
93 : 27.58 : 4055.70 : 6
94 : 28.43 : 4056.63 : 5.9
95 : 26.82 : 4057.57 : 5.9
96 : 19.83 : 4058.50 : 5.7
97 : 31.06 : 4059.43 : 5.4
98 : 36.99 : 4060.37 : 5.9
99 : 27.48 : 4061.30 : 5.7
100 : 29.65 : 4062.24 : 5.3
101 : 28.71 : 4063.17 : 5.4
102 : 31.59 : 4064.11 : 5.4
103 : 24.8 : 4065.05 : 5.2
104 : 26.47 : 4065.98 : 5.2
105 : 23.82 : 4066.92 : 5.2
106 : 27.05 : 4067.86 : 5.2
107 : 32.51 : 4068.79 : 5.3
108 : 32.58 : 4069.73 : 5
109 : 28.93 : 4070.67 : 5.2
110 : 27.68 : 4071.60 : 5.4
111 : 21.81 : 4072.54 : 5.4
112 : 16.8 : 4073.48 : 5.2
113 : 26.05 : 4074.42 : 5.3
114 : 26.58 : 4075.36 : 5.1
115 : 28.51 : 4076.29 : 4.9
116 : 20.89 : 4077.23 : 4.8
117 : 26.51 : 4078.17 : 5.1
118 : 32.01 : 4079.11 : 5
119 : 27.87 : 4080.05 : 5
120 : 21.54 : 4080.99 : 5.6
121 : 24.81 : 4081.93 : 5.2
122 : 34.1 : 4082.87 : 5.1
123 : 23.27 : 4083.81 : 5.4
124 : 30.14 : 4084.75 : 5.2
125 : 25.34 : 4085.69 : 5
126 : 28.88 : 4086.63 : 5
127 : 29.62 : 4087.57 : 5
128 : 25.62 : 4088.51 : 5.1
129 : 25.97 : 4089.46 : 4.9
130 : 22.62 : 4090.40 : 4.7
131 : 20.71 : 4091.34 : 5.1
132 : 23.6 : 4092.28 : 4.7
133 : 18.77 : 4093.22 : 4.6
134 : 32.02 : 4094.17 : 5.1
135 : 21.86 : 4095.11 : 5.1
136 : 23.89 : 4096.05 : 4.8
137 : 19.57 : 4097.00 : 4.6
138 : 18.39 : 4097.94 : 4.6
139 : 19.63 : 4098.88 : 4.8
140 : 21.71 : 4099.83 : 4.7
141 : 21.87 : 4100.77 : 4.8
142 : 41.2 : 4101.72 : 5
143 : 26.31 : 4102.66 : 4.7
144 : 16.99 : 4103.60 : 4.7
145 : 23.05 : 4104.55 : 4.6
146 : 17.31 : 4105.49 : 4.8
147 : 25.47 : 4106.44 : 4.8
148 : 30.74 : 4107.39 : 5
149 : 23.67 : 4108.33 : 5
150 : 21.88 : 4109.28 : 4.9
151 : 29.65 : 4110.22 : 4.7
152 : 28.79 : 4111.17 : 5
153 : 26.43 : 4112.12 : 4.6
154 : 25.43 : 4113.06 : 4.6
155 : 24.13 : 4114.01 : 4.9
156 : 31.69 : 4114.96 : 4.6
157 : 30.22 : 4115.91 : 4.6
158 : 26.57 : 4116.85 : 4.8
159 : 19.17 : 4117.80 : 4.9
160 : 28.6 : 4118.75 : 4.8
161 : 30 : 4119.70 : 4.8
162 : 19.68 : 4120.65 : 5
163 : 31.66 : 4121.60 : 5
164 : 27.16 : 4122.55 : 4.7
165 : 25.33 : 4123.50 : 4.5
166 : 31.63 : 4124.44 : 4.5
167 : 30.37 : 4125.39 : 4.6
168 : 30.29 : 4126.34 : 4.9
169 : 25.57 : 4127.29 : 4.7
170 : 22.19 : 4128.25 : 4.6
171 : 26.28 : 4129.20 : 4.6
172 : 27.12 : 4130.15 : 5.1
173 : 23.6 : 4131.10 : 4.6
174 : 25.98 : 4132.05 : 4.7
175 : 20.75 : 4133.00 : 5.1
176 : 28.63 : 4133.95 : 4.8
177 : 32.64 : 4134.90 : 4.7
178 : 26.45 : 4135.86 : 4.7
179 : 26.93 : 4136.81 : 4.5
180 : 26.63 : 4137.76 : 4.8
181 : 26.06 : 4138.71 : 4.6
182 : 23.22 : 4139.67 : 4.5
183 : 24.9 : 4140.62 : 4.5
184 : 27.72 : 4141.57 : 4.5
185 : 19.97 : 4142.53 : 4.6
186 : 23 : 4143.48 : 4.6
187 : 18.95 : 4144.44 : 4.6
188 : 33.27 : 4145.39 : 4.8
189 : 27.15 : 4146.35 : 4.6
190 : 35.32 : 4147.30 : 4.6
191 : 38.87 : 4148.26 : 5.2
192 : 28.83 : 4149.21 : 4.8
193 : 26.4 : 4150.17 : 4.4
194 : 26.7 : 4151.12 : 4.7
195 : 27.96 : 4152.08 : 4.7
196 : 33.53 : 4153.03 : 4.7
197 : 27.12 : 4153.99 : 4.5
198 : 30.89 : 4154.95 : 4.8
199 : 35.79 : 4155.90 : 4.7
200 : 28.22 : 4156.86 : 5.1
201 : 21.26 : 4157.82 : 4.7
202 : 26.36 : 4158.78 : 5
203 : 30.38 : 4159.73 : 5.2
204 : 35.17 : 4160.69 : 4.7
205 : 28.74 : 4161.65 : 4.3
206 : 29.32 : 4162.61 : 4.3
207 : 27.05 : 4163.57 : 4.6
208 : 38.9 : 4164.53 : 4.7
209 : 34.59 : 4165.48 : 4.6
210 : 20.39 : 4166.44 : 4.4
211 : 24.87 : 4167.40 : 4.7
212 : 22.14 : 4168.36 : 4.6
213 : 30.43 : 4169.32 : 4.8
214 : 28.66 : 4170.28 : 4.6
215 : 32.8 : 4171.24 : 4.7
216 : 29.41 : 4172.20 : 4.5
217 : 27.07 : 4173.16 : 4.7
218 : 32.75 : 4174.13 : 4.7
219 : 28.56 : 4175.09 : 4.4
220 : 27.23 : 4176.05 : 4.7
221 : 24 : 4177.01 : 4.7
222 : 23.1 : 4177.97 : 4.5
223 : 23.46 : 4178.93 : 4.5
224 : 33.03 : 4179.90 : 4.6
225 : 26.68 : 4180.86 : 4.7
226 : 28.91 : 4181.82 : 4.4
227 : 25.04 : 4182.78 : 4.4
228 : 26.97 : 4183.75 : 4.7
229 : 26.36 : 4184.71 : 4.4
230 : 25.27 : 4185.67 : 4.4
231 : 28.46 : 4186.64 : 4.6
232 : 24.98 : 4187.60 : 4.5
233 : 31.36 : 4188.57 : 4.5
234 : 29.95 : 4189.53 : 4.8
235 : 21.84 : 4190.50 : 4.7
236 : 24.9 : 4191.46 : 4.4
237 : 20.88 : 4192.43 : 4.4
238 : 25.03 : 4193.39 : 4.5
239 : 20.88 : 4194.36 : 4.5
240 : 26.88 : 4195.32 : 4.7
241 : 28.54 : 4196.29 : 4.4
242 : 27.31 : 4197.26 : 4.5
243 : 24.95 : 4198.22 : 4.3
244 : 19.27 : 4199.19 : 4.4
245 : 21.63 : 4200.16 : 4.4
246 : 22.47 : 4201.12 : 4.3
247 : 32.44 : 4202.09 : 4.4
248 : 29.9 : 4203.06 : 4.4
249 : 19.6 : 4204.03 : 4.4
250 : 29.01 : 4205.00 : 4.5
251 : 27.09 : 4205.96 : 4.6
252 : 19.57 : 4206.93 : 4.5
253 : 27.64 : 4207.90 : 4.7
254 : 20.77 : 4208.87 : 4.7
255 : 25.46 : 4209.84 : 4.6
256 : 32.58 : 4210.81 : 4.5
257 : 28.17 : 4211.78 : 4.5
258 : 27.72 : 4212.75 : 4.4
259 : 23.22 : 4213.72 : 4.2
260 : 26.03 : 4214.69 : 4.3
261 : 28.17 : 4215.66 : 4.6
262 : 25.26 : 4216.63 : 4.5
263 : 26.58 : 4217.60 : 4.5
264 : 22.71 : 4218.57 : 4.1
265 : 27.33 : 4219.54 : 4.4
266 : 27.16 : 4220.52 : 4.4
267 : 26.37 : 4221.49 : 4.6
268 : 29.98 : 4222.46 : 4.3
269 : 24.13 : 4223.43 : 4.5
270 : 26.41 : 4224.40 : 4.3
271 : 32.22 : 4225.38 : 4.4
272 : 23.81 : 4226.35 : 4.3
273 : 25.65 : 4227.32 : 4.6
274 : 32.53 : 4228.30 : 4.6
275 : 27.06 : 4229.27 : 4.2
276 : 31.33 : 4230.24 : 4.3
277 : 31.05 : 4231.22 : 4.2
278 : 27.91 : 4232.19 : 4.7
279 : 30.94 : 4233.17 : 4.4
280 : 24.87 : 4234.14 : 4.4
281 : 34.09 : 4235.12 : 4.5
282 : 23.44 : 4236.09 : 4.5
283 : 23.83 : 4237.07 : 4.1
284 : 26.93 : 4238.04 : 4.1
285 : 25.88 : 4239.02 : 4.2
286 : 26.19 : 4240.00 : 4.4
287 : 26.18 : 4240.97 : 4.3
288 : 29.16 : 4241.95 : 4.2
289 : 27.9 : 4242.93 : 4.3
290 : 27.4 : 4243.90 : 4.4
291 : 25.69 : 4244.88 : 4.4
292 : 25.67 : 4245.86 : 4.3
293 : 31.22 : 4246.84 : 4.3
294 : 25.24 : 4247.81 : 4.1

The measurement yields 1.6 A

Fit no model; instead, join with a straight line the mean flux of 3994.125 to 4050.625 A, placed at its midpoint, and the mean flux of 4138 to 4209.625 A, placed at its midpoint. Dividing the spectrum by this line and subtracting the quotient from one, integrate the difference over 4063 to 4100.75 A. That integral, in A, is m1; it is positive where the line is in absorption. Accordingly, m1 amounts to 3.9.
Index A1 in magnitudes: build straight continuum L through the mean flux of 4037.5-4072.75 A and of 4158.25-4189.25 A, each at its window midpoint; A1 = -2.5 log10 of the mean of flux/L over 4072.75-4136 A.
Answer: 0.14 mag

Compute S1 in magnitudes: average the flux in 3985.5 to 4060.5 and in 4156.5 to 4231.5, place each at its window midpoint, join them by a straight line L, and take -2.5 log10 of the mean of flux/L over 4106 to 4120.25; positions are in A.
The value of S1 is 0.05 mag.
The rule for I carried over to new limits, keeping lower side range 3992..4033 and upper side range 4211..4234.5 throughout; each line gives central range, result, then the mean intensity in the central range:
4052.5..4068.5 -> -0.29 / 29.1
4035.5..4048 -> -1.22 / 31.6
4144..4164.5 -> -1.24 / 29.6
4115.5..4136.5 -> 1.00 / 26.8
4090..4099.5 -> 2.10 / 22.1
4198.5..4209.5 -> 1.22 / 24.5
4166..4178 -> 0.26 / 27.2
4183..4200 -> 1.37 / 25.4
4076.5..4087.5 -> 0.57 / 27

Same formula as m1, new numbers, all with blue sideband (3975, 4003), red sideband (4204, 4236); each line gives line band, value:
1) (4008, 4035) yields -0.39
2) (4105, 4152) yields 1.30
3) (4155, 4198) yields -0.49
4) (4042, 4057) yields -1.88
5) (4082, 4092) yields 0.42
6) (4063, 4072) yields -0.22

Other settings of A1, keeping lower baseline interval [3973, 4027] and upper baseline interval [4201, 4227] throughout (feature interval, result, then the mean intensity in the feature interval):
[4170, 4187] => -0.035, 27.6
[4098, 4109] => 0.144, 24.1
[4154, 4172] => -0.087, 29.2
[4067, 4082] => 0.057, 26.4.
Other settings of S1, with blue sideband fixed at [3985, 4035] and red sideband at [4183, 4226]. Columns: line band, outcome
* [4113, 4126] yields -0.011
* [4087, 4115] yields 0.117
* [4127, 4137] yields 0.038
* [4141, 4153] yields -0.053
